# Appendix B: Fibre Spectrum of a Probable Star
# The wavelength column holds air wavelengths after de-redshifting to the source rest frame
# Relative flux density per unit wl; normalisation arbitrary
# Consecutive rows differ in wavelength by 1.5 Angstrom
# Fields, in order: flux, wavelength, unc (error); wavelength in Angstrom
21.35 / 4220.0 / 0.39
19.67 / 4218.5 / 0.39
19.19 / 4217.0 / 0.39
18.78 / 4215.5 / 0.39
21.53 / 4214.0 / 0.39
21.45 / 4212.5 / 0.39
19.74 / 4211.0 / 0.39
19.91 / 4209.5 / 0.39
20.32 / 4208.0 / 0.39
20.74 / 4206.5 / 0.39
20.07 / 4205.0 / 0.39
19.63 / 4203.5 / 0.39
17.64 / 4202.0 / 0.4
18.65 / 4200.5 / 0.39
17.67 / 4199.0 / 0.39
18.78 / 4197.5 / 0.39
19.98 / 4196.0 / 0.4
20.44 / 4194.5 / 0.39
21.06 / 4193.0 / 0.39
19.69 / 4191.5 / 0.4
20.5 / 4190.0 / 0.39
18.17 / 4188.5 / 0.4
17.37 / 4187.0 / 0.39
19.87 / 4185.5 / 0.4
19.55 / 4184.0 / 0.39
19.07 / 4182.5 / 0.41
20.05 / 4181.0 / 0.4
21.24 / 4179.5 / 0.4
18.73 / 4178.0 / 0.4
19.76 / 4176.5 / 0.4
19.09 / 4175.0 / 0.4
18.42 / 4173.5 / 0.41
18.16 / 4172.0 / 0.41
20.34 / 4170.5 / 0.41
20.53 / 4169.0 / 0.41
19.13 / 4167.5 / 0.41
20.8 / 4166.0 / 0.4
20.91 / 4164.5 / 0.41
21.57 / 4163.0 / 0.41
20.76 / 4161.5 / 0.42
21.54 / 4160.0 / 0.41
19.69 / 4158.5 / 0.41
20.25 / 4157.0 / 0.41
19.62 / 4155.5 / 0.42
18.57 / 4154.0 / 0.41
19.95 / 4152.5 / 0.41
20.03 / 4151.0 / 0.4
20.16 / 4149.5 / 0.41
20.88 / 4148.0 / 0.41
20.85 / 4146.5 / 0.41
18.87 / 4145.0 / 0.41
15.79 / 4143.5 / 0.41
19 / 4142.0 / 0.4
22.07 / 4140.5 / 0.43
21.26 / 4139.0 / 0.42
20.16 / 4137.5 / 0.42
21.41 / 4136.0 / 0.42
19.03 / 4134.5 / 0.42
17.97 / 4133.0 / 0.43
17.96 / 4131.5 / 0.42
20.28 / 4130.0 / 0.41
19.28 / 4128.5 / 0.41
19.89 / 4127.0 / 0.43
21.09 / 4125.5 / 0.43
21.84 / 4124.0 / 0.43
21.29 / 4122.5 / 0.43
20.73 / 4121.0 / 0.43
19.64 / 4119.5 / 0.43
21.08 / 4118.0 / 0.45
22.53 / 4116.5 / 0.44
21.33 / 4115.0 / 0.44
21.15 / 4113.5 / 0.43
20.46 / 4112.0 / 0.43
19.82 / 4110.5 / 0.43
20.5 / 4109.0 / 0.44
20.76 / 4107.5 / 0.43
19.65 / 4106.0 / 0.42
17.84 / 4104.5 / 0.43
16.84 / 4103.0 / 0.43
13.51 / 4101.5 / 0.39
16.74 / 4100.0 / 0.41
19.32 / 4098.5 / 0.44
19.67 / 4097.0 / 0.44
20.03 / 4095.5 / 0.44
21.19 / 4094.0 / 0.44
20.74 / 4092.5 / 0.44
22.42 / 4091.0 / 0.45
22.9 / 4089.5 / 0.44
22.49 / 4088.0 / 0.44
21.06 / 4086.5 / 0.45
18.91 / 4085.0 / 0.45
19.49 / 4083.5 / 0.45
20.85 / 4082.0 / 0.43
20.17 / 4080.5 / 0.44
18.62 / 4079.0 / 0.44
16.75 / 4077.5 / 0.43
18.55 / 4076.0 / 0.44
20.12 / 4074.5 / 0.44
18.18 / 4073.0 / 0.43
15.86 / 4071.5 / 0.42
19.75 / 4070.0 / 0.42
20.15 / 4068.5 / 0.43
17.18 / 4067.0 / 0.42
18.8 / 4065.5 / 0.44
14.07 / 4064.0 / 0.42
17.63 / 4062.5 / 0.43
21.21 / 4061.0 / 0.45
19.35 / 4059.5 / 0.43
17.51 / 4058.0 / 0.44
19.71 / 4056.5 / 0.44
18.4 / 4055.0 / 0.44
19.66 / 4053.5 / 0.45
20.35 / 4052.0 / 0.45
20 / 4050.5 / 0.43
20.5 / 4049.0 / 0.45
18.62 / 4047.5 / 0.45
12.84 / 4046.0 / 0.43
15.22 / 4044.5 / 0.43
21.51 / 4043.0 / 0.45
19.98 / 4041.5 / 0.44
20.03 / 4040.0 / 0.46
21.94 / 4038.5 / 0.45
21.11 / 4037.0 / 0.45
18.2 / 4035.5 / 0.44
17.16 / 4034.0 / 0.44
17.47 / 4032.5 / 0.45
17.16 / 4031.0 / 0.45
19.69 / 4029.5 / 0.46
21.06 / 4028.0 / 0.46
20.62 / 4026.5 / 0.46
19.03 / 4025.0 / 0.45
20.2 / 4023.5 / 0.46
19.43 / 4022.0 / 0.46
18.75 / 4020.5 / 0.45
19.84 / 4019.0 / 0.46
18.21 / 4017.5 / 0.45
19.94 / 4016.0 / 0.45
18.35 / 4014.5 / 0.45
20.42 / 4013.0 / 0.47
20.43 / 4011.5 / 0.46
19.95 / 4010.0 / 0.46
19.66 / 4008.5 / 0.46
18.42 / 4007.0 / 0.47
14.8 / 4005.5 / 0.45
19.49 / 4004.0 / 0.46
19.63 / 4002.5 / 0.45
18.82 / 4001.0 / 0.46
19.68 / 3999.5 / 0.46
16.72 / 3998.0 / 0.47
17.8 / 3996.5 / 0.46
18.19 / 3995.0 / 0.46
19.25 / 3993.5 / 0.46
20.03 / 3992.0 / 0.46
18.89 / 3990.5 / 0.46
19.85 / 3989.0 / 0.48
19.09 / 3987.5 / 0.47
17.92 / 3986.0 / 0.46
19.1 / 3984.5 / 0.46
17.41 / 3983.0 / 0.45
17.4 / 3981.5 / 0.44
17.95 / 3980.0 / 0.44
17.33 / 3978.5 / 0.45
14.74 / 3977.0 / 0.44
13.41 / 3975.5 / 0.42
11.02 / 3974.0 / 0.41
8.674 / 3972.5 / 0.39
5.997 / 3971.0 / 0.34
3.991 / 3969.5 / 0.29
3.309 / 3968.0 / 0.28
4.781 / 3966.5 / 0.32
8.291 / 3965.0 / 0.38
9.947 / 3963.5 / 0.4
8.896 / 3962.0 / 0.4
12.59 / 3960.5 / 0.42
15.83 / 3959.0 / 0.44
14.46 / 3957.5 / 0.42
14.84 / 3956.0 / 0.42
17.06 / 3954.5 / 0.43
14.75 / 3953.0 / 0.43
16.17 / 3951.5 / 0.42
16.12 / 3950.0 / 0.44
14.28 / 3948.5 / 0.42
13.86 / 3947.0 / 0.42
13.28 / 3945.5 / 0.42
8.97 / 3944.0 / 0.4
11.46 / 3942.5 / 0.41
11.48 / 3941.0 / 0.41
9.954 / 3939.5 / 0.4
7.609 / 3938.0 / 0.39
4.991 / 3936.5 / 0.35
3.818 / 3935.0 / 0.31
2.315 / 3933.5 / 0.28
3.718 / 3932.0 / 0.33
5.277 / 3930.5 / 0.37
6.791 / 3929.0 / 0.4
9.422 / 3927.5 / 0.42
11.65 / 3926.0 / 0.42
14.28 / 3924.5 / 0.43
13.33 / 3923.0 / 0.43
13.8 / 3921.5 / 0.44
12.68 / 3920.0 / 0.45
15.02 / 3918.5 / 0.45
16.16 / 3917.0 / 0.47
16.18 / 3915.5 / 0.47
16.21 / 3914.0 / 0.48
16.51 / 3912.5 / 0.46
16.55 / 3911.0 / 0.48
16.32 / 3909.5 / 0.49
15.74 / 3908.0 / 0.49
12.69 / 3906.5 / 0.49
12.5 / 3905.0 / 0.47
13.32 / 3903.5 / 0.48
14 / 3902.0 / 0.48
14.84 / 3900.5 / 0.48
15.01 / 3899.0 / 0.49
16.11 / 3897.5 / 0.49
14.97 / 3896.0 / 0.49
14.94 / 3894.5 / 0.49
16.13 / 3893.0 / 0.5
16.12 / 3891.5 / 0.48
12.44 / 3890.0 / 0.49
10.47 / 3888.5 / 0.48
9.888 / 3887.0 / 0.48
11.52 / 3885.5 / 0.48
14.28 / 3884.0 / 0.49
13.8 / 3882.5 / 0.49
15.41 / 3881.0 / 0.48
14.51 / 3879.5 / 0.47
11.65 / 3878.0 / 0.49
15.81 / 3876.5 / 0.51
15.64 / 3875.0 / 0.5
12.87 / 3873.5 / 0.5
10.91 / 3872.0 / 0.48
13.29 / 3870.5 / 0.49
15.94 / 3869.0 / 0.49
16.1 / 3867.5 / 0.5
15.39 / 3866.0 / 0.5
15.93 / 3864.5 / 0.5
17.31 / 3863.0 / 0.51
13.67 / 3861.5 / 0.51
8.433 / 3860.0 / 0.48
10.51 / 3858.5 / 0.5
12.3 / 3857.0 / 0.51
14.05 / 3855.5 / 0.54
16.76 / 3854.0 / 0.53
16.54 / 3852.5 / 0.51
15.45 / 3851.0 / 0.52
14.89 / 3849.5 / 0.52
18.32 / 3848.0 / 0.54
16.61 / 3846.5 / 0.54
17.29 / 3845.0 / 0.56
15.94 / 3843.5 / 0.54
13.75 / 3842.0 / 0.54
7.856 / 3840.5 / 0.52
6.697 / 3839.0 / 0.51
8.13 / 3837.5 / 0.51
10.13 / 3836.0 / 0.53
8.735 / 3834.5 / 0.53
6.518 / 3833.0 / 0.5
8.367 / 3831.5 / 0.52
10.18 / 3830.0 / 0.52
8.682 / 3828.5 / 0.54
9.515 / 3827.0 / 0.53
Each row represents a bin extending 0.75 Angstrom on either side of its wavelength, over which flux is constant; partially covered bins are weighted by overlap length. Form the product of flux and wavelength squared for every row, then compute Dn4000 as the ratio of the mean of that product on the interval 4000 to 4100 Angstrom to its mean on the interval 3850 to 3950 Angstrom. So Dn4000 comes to 1.60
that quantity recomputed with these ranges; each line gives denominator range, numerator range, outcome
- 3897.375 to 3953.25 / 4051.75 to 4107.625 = 1.69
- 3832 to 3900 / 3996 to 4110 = 1.55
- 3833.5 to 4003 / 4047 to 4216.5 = 1.62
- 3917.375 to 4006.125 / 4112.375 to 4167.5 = 1.68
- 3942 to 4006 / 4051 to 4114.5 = 1.39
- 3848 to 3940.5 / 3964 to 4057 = 1.41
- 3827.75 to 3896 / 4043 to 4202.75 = 1.69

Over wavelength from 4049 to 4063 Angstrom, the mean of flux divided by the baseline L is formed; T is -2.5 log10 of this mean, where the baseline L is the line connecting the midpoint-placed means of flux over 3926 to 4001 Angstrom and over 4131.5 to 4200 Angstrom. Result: -0.217 mag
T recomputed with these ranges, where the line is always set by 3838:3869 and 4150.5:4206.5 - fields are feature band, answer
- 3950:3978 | 0.385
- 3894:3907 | 0.051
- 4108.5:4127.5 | -0.123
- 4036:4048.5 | -0.093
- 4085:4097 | -0.170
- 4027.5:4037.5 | -0.092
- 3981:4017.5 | -0.132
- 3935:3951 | 0.394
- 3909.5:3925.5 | 0.013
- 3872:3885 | 0.046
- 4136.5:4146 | -0.032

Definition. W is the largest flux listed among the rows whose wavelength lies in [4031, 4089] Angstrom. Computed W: 22.49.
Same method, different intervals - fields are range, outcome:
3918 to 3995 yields 20.03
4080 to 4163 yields 22.9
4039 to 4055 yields 21.51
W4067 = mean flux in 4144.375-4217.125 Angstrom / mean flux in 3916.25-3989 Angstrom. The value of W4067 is 1.67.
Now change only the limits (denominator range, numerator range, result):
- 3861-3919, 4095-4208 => 1.36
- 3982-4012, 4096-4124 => 1.05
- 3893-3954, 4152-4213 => 1.58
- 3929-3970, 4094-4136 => 1.96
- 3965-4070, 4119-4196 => 1.13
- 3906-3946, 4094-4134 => 1.74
